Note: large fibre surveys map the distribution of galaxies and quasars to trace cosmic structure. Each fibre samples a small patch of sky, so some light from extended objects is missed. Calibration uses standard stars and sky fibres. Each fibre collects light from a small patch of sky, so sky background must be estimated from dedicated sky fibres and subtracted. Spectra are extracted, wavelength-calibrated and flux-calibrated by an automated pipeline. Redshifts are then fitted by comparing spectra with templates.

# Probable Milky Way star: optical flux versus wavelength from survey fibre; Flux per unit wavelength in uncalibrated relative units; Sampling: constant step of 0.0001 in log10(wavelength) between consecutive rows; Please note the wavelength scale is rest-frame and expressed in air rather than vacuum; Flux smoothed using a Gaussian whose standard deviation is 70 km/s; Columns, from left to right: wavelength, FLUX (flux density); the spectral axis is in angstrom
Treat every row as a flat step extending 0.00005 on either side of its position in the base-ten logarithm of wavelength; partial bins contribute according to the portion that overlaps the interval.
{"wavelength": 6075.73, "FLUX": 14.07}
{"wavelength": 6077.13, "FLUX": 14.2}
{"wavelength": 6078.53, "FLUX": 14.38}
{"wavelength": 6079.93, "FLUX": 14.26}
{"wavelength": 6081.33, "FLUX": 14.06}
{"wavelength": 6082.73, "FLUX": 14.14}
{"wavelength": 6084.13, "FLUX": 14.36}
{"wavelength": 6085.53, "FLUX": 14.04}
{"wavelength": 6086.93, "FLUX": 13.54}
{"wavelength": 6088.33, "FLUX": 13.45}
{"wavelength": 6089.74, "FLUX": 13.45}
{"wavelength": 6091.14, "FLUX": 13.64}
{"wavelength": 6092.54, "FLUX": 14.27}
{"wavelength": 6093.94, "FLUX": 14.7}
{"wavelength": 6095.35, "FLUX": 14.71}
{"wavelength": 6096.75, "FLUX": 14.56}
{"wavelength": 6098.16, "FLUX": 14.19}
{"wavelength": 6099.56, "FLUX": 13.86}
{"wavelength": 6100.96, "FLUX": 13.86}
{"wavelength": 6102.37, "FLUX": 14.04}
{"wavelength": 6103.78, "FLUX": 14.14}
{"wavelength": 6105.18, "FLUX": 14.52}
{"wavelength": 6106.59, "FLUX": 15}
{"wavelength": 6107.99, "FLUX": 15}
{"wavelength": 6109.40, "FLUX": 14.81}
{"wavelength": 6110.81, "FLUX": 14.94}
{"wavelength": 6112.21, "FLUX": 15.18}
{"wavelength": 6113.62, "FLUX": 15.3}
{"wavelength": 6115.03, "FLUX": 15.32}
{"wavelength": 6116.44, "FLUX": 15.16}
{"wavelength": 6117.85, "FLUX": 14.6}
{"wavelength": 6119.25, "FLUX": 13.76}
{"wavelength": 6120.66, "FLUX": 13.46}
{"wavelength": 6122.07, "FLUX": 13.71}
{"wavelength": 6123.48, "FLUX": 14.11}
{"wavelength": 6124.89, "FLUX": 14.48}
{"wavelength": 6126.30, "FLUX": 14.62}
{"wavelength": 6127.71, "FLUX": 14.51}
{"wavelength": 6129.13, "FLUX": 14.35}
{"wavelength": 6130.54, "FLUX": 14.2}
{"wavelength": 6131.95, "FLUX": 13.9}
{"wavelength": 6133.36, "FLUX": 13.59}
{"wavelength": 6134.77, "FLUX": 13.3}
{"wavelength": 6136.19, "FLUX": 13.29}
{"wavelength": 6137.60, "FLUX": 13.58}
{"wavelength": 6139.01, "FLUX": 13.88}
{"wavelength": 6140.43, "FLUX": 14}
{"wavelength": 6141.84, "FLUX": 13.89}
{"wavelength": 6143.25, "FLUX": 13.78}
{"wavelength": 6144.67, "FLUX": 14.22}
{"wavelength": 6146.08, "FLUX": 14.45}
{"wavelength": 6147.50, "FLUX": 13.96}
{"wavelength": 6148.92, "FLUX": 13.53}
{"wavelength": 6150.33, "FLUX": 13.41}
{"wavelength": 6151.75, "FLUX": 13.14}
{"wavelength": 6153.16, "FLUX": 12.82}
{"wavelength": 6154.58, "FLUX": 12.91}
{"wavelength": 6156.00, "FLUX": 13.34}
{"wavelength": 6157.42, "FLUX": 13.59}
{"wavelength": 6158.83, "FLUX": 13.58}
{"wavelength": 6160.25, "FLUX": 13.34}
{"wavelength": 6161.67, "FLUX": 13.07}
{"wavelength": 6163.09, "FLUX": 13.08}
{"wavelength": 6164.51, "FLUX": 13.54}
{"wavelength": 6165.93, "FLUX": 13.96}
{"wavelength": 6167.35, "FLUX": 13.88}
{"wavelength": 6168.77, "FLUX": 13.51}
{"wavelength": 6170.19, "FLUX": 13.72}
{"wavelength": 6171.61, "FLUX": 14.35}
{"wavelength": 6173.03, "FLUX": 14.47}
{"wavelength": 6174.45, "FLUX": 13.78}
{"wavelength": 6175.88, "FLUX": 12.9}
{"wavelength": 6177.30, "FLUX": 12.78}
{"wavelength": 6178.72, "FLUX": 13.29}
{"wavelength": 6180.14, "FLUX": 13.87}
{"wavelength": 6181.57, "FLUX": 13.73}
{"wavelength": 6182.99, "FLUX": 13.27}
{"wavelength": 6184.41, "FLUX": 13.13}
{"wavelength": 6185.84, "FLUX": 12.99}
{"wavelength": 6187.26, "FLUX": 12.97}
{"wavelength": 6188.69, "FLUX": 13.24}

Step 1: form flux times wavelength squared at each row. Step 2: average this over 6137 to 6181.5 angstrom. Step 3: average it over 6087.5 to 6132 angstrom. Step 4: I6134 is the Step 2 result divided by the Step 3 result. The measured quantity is 1.0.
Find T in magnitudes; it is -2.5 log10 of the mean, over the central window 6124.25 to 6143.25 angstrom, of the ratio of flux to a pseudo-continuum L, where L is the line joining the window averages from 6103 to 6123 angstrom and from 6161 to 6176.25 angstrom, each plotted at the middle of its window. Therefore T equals 0.02 mag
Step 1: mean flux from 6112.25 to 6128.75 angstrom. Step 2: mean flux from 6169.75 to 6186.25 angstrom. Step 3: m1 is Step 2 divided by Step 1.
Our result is 0.93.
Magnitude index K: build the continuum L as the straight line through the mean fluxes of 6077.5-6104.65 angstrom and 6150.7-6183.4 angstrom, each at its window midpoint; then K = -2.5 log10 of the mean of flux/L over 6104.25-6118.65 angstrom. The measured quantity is -0.08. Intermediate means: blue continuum 14.1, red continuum 13.5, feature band 15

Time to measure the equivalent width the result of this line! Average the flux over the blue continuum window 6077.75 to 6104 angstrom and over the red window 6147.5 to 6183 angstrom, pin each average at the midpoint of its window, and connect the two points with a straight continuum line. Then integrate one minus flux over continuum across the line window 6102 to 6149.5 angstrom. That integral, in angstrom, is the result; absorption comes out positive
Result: -1.54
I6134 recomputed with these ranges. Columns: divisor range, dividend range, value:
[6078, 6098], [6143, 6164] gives 0.98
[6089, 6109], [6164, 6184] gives 0.98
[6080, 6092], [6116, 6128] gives 1.04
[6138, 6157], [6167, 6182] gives 1.01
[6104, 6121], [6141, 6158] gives 0.93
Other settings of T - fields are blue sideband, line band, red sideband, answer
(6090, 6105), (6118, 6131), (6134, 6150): -0.02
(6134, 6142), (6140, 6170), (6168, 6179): 0.00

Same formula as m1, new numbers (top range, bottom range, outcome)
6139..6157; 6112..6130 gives 0.94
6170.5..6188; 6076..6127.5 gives 0.94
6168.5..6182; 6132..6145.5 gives 0.99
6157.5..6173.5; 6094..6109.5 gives 0.95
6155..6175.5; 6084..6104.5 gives 0.97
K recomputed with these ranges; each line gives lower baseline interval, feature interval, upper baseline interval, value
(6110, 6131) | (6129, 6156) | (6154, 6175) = 0.03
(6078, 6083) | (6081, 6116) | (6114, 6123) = -0.01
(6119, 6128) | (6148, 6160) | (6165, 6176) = 0.05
